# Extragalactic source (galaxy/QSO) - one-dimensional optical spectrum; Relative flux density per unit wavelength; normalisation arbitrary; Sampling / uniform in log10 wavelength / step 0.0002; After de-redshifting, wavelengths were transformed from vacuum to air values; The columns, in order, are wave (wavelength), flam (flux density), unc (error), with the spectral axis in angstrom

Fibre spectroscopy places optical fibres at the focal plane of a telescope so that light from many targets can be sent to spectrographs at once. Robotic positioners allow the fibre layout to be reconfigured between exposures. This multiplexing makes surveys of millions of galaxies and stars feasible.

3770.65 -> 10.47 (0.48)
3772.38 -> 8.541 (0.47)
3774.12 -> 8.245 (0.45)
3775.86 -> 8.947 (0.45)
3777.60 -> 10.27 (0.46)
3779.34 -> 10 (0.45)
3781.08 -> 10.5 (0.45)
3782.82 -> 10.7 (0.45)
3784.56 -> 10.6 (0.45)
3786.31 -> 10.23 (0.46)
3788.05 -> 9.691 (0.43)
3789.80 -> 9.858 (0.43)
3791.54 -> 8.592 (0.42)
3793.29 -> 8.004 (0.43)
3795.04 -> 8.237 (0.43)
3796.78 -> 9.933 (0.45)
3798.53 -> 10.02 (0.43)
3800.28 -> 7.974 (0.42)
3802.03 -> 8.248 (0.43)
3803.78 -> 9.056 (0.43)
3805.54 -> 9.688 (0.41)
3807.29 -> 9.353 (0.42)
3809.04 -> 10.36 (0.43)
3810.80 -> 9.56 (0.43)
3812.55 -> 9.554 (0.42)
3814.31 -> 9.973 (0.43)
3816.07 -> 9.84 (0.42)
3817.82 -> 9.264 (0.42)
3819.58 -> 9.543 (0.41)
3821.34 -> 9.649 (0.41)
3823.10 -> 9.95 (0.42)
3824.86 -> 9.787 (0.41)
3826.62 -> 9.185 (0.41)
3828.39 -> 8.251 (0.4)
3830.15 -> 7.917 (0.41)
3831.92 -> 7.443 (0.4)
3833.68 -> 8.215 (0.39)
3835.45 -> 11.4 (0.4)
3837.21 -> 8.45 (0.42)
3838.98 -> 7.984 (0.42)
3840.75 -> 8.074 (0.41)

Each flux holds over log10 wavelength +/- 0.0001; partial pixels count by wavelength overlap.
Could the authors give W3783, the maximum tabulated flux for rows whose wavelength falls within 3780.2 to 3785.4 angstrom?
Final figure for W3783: 10.7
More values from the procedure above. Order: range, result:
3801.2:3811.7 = 10.36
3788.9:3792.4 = 9.858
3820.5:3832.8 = 9.95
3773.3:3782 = 10.5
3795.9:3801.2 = 10.02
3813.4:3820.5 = 9.973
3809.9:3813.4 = 9.56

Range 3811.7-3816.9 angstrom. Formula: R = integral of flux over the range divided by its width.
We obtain 9.78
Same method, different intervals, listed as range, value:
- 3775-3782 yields 9.94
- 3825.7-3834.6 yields 8.21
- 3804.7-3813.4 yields 9.71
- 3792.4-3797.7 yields 8.74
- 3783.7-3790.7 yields 10.1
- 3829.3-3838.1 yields 8.69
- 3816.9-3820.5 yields 9.43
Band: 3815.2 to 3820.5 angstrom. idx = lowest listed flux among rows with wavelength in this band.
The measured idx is 9.264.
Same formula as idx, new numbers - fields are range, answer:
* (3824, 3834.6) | 7.443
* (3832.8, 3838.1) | 8.215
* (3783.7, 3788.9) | 9.691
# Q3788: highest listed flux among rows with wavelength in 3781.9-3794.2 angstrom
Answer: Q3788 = 10.7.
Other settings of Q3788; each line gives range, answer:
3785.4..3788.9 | 10.23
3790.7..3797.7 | 9.933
